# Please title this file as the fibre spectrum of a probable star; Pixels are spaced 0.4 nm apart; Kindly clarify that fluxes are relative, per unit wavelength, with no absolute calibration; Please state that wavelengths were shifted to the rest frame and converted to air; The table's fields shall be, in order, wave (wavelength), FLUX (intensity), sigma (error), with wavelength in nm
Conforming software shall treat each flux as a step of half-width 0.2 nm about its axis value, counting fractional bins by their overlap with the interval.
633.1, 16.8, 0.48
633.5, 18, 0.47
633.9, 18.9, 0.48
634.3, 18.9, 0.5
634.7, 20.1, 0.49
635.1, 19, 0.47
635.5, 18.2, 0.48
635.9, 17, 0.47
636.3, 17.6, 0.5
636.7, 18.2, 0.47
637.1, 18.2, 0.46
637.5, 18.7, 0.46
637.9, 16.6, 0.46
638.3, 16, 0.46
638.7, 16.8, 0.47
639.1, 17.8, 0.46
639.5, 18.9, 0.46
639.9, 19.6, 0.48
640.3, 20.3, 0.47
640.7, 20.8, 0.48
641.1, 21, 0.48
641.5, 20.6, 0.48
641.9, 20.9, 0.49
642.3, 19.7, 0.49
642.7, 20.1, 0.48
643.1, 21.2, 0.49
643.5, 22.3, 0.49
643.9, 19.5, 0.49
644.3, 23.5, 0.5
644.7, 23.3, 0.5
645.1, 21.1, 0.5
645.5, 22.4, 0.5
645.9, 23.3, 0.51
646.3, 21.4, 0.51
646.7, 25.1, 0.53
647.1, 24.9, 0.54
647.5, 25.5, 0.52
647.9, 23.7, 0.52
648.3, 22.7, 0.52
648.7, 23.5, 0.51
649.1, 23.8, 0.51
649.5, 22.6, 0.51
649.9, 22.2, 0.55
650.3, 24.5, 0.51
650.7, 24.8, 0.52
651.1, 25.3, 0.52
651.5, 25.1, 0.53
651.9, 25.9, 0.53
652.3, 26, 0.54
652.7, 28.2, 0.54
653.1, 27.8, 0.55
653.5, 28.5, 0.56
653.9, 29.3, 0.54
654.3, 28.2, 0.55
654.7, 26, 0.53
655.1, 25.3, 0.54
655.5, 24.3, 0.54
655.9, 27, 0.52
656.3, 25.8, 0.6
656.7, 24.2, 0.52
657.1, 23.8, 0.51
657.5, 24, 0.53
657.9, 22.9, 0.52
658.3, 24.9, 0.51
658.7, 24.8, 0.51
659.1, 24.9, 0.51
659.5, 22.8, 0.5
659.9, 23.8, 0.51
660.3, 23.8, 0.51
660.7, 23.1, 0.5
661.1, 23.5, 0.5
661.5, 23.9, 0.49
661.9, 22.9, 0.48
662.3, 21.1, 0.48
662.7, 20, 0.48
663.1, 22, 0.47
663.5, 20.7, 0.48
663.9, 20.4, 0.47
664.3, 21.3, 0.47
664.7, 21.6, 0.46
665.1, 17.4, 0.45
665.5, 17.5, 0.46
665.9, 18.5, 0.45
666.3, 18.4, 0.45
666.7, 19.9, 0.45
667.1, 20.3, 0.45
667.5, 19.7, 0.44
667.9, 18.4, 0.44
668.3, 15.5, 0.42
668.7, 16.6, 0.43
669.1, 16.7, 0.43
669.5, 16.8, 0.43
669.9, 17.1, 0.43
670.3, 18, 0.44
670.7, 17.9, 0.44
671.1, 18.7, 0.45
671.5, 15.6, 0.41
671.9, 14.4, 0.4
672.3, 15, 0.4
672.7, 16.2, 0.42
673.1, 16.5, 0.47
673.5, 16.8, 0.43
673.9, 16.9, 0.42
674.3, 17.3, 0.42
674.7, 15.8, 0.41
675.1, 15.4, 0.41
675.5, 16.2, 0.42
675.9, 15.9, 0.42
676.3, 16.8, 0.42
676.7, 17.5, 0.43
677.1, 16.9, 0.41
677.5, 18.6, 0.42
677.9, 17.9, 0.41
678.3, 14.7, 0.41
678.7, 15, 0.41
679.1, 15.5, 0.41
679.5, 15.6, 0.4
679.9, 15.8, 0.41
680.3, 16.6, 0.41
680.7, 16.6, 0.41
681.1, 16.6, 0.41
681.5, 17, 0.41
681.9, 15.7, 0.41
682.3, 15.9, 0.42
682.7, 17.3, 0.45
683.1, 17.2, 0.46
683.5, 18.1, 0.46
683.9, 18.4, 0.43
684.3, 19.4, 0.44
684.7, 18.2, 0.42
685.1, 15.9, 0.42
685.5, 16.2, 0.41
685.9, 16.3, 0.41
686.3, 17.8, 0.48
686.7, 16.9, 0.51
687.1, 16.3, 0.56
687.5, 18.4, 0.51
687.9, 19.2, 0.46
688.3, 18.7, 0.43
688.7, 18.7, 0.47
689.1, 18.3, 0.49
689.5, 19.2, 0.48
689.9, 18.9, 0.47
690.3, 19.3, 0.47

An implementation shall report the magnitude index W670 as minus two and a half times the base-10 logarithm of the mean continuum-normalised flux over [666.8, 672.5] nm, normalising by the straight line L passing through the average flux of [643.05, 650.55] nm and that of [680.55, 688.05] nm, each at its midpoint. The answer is 0.13 mag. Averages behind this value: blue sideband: 23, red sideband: 17.2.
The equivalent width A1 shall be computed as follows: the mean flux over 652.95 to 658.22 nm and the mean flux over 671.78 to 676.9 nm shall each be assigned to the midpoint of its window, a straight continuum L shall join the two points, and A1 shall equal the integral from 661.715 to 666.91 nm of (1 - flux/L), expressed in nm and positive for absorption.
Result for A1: 0.31 nm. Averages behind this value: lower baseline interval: 25.9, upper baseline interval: 16.2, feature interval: 20.1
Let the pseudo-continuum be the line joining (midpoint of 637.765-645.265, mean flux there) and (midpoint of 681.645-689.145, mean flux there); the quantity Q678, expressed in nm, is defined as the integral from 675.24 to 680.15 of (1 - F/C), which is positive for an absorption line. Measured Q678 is 0.435 nm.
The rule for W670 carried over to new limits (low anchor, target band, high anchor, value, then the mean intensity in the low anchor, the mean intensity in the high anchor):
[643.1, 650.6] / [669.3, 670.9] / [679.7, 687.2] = 0.10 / 23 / 17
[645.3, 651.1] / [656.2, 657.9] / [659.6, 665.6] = -0.08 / 23.7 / 21.6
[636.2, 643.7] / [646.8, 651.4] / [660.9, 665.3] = -0.19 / 19.2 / 21.3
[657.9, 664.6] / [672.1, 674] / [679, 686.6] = 0.20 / 22.7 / 16.9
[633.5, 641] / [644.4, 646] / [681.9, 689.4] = -0.23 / 18.4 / 17.6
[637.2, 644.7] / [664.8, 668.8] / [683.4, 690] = 0.02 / 19.8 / 17.9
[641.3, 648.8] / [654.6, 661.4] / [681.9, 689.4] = -0.17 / 22.3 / 17.6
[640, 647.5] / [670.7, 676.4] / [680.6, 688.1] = 0.14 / 21.8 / 17.2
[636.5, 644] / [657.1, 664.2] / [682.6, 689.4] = -0.22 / 19.3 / 17.8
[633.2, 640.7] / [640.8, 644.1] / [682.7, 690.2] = -0.13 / 18.3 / 17.9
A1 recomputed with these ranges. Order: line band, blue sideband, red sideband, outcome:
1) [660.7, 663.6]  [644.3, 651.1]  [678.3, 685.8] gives -0.21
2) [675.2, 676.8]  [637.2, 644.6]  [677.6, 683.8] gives 0.03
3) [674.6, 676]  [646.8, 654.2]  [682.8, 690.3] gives 0.30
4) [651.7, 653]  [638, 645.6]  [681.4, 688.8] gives -0.48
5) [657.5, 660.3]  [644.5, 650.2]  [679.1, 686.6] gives -0.37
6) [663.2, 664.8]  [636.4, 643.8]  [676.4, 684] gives -0.30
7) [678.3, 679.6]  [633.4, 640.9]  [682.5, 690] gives 0.19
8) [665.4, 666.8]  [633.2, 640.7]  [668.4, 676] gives -0.14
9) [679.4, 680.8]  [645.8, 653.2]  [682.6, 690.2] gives 0.21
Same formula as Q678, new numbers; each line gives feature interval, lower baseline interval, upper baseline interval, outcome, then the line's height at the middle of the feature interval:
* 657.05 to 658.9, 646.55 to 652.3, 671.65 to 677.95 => -0.21 nm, 21.7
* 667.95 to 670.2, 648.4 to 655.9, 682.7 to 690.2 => 0.52 nm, 21.8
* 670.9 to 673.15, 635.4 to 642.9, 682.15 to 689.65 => 0.25 nm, 18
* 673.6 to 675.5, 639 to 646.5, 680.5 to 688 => 0.18 nm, 18.1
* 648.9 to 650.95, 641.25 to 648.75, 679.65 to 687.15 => -0.19 nm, 21.6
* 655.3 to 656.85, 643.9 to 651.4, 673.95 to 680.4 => -0.29 nm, 21.4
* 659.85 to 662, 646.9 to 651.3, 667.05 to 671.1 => -0.35 nm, 20.2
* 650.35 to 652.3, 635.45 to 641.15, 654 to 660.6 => -0.21 nm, 22.8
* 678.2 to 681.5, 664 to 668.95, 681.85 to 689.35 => 0.37 nm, 17.9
